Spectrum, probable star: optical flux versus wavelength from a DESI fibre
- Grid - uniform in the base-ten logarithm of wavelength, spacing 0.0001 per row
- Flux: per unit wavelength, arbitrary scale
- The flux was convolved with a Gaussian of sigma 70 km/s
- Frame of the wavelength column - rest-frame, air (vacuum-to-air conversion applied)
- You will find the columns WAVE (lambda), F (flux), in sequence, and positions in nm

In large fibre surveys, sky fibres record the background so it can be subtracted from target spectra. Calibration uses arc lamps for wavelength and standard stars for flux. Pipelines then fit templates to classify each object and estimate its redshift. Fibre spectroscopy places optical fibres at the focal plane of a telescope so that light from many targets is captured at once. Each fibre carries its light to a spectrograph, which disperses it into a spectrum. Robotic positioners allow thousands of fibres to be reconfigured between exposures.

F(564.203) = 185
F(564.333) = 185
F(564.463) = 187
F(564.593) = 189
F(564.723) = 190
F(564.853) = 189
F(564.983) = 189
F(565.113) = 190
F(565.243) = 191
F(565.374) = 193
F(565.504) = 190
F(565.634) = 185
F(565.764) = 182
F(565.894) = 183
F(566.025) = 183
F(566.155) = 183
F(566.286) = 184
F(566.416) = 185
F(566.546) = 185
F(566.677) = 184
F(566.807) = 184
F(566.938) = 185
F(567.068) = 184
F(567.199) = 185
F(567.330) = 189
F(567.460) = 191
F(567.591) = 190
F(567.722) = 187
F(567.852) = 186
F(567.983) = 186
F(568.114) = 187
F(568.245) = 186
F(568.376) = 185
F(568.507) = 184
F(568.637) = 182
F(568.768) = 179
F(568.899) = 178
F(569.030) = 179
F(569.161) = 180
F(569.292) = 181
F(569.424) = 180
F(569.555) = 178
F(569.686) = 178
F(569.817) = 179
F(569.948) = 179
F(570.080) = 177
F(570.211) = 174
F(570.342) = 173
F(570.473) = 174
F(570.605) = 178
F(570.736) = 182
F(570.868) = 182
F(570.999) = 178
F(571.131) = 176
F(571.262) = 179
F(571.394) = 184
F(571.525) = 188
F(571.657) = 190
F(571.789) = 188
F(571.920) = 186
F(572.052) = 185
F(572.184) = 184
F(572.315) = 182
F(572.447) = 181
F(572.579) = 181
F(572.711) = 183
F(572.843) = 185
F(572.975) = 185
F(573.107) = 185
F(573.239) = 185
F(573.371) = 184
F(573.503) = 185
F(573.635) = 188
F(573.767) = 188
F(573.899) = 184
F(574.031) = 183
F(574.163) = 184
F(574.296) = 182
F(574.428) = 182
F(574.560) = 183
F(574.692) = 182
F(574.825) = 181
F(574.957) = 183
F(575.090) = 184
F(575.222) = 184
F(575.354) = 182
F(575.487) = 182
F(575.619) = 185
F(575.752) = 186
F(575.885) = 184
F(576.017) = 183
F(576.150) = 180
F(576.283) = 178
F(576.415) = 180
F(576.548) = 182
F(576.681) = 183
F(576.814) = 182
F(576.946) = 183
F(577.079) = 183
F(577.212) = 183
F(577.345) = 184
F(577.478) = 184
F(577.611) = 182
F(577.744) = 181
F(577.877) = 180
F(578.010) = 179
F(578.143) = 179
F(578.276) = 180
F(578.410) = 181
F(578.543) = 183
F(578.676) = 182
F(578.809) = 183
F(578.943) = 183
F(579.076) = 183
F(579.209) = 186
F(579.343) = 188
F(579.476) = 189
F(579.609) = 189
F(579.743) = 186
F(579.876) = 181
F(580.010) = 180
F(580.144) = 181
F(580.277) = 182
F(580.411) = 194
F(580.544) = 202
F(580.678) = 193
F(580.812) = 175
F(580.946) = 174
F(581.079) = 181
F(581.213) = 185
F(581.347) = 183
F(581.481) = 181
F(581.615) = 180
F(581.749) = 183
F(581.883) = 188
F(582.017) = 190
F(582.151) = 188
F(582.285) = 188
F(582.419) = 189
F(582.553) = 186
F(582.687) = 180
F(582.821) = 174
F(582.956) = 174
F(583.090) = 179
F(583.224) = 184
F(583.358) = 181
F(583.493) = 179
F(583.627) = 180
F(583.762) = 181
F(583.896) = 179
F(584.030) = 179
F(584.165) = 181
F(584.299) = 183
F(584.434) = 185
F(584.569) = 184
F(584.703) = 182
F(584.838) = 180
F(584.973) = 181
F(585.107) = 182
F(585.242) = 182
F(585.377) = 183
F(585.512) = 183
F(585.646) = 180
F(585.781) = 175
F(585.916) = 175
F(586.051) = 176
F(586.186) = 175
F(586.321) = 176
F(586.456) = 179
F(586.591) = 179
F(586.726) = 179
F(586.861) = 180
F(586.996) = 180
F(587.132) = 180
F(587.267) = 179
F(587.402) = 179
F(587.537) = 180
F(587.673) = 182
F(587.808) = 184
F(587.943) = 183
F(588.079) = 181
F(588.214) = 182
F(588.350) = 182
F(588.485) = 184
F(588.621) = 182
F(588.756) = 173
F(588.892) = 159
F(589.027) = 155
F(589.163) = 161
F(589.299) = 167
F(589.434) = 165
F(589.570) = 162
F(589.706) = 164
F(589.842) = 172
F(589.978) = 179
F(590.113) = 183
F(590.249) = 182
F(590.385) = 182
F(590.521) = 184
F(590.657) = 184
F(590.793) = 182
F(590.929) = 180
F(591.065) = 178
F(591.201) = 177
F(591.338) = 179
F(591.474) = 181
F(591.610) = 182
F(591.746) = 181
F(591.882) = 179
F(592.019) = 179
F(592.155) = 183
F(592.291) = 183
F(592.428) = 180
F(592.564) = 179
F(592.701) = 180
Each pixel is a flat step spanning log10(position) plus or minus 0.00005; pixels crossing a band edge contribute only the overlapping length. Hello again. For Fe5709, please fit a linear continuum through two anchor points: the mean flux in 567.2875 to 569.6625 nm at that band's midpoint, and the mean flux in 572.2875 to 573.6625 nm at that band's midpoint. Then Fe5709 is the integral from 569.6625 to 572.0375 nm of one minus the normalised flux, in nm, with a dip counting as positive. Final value 0.04 nm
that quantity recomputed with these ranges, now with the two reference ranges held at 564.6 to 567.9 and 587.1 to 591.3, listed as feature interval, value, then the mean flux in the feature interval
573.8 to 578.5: 0.00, 182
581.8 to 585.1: -0.06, 182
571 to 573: 0.01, 184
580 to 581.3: -0.03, 185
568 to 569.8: 0.04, 181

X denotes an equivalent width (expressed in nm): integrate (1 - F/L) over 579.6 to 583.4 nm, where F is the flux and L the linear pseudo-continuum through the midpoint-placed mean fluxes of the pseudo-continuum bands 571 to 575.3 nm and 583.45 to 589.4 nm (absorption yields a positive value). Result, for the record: -0.07 nm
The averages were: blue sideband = 184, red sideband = 178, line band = 184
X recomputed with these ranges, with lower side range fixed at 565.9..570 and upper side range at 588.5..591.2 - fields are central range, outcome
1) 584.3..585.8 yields -0.05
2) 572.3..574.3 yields -0.03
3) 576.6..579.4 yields -0.05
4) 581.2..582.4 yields -0.05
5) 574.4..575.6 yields -0.02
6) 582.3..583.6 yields -0.03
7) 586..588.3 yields -0.06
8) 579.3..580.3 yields -0.04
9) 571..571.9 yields -0.01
